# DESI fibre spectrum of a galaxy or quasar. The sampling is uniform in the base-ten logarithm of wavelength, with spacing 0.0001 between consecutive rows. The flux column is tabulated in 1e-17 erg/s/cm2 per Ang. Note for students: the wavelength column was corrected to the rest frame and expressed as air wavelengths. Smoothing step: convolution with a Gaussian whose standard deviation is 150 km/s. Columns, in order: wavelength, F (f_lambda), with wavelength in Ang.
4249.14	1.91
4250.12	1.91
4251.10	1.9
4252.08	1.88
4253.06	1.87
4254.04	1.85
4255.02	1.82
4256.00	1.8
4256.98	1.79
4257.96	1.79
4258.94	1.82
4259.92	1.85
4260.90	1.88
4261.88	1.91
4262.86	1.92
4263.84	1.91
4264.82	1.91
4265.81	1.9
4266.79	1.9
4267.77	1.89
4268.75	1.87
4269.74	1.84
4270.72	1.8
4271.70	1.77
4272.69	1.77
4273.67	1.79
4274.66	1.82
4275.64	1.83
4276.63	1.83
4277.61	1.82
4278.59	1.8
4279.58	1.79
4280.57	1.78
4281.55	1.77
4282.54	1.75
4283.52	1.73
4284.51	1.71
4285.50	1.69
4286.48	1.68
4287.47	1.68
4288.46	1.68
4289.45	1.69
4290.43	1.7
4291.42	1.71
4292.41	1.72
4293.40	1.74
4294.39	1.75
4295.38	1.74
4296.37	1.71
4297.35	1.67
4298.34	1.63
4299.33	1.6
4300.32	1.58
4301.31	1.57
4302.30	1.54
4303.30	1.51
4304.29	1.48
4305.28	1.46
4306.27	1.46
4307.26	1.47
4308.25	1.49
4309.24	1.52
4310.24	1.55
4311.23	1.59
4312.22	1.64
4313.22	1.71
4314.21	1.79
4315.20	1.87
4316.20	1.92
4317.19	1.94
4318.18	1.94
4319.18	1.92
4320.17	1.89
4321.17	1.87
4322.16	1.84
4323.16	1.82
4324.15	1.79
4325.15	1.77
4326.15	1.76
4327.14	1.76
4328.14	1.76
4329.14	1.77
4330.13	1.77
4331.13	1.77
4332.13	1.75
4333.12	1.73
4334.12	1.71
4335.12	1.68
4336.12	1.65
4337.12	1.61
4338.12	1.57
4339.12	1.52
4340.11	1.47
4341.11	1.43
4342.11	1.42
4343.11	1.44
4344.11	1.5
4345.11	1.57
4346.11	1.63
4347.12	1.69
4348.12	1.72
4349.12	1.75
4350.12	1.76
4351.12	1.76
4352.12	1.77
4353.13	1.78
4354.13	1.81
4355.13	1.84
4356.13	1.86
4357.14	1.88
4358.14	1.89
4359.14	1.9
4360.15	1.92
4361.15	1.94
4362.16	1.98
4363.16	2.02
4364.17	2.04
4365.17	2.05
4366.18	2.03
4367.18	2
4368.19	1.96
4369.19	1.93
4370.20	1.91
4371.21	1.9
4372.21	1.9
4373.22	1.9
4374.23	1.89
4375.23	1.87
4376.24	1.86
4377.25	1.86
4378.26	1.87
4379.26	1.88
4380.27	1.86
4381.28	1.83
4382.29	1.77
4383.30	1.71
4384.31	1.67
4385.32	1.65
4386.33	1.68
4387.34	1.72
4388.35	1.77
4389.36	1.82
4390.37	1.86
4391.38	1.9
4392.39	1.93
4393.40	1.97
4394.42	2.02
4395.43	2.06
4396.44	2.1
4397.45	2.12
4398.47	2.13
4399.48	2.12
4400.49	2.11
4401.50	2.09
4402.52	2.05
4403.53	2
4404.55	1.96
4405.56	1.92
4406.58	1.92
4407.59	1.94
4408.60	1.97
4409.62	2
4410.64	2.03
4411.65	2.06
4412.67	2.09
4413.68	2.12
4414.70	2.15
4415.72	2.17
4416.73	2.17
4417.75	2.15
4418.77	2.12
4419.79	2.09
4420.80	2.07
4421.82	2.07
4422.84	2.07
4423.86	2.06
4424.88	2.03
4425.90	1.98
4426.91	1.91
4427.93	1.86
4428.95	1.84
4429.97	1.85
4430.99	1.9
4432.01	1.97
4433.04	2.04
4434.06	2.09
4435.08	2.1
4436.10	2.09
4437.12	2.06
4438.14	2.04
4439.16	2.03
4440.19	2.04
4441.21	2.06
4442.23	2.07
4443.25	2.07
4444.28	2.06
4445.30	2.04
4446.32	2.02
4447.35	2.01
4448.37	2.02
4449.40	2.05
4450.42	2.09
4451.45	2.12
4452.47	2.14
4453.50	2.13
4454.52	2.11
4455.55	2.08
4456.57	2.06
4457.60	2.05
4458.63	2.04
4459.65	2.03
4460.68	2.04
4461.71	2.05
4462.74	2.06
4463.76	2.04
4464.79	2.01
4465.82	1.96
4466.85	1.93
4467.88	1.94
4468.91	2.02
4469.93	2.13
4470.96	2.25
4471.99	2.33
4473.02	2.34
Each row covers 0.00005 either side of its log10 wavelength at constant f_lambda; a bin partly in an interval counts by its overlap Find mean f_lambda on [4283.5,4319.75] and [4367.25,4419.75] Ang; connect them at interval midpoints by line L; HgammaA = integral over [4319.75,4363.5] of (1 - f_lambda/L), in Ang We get 1.3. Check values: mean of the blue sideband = 1.67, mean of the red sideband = 1.95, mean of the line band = 1.74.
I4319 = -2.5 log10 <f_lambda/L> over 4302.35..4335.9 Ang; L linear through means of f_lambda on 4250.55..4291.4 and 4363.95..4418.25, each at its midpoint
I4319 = 0.09 mag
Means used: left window 1.81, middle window 1.72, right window 1.95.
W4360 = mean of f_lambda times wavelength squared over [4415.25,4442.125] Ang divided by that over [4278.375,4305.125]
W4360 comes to 1.29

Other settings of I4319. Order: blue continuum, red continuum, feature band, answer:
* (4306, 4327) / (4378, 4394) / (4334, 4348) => 0.13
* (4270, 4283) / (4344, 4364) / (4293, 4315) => 0.13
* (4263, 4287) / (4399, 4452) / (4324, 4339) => 0.11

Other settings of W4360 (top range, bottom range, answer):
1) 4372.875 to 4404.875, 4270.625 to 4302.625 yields 1.16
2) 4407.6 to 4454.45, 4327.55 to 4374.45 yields 1.19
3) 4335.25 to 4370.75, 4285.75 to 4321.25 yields 1.08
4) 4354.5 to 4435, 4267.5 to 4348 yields 1.20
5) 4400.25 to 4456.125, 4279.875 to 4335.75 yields 1.26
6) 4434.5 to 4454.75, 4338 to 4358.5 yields 1.29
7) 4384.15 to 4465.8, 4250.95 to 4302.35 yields 1.22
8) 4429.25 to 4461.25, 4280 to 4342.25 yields 1.29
